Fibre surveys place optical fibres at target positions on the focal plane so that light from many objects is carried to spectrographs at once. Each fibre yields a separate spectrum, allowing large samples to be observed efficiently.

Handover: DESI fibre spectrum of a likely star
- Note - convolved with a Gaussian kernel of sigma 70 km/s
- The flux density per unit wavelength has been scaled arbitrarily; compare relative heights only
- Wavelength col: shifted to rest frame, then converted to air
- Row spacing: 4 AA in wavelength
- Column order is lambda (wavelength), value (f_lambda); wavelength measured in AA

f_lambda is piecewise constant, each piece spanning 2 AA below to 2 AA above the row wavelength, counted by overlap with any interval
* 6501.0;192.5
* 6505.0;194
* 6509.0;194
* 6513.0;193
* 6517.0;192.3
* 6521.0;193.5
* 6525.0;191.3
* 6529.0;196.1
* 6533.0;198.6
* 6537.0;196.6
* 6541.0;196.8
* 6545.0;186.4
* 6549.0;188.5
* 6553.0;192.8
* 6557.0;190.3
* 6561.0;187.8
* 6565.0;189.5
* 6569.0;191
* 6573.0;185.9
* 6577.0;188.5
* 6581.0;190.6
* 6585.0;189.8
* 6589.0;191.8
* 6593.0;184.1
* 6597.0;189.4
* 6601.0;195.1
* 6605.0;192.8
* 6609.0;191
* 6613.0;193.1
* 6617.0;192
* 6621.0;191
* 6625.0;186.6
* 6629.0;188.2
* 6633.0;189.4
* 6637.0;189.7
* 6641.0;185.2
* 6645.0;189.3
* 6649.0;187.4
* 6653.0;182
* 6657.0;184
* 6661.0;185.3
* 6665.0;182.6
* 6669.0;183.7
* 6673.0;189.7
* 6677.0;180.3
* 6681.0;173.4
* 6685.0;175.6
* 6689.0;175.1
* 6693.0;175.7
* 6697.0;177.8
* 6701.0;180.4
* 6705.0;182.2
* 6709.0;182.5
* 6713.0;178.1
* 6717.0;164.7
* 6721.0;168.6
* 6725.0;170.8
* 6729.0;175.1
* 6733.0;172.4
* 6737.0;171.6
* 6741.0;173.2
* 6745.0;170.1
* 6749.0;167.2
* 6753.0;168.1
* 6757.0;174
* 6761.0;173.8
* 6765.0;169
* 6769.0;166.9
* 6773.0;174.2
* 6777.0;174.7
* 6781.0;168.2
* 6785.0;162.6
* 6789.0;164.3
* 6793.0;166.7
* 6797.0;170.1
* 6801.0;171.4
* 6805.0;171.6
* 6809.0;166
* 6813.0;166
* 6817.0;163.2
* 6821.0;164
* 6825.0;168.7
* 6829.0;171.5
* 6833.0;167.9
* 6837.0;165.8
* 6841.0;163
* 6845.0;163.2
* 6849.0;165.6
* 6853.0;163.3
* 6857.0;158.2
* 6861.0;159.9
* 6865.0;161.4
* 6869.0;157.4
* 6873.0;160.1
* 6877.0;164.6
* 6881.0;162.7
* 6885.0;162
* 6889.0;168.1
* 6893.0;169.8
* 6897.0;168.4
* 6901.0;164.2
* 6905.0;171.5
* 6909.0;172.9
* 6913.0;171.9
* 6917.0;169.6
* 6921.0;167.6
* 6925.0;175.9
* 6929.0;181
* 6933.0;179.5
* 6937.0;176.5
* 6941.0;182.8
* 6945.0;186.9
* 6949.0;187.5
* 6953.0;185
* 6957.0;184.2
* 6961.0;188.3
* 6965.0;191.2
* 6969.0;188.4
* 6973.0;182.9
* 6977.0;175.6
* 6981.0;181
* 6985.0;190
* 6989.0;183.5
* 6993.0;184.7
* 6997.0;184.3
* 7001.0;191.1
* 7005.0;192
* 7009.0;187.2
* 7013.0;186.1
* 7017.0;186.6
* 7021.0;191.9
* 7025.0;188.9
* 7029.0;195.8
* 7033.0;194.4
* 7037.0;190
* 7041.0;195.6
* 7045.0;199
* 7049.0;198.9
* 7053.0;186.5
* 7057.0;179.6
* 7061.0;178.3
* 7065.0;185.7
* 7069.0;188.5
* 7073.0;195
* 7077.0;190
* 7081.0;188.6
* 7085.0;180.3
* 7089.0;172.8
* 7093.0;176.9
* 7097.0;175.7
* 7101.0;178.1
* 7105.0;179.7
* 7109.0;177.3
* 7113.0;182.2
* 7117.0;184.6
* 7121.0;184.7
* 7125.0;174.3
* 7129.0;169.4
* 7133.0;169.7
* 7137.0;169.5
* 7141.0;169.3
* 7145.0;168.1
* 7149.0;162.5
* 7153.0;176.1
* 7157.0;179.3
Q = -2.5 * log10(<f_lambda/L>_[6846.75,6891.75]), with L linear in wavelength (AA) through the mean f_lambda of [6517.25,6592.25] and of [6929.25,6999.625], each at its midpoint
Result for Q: 0.148 mag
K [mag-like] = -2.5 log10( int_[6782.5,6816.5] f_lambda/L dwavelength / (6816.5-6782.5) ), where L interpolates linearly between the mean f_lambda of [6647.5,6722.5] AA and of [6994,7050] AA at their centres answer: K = 0.10 mag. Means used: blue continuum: 179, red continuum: 191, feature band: 167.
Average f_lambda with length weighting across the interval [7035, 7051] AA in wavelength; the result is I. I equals 196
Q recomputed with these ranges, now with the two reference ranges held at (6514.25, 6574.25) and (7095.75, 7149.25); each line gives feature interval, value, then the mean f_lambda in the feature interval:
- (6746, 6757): 0.103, 169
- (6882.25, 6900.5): 0.094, 167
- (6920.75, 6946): 0.009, 179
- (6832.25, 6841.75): 0.111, 166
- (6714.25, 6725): 0.114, 168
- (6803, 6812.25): 0.097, 168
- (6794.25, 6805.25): 0.084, 171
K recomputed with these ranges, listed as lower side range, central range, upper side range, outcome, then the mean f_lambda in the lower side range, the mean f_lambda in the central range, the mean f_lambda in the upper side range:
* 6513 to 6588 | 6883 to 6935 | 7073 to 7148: 0.071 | 192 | 171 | 178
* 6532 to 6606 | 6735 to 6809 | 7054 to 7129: 0.106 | 191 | 170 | 182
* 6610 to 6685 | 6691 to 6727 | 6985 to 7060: 0.066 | 186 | 176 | 190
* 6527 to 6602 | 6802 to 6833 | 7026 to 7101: 0.131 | 191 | 167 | 187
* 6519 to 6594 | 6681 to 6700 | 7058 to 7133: 0.075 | 191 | 176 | 181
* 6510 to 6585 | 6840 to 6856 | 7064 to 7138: 0.137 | 192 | 163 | 180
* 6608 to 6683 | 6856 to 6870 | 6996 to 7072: 0.180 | 186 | 159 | 190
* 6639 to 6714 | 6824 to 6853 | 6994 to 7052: 0.123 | 182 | 166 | 191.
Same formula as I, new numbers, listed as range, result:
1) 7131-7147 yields 169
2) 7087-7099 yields 175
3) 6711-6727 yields 171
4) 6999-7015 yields 189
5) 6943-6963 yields 186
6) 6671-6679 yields 185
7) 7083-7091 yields 177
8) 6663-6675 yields 185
